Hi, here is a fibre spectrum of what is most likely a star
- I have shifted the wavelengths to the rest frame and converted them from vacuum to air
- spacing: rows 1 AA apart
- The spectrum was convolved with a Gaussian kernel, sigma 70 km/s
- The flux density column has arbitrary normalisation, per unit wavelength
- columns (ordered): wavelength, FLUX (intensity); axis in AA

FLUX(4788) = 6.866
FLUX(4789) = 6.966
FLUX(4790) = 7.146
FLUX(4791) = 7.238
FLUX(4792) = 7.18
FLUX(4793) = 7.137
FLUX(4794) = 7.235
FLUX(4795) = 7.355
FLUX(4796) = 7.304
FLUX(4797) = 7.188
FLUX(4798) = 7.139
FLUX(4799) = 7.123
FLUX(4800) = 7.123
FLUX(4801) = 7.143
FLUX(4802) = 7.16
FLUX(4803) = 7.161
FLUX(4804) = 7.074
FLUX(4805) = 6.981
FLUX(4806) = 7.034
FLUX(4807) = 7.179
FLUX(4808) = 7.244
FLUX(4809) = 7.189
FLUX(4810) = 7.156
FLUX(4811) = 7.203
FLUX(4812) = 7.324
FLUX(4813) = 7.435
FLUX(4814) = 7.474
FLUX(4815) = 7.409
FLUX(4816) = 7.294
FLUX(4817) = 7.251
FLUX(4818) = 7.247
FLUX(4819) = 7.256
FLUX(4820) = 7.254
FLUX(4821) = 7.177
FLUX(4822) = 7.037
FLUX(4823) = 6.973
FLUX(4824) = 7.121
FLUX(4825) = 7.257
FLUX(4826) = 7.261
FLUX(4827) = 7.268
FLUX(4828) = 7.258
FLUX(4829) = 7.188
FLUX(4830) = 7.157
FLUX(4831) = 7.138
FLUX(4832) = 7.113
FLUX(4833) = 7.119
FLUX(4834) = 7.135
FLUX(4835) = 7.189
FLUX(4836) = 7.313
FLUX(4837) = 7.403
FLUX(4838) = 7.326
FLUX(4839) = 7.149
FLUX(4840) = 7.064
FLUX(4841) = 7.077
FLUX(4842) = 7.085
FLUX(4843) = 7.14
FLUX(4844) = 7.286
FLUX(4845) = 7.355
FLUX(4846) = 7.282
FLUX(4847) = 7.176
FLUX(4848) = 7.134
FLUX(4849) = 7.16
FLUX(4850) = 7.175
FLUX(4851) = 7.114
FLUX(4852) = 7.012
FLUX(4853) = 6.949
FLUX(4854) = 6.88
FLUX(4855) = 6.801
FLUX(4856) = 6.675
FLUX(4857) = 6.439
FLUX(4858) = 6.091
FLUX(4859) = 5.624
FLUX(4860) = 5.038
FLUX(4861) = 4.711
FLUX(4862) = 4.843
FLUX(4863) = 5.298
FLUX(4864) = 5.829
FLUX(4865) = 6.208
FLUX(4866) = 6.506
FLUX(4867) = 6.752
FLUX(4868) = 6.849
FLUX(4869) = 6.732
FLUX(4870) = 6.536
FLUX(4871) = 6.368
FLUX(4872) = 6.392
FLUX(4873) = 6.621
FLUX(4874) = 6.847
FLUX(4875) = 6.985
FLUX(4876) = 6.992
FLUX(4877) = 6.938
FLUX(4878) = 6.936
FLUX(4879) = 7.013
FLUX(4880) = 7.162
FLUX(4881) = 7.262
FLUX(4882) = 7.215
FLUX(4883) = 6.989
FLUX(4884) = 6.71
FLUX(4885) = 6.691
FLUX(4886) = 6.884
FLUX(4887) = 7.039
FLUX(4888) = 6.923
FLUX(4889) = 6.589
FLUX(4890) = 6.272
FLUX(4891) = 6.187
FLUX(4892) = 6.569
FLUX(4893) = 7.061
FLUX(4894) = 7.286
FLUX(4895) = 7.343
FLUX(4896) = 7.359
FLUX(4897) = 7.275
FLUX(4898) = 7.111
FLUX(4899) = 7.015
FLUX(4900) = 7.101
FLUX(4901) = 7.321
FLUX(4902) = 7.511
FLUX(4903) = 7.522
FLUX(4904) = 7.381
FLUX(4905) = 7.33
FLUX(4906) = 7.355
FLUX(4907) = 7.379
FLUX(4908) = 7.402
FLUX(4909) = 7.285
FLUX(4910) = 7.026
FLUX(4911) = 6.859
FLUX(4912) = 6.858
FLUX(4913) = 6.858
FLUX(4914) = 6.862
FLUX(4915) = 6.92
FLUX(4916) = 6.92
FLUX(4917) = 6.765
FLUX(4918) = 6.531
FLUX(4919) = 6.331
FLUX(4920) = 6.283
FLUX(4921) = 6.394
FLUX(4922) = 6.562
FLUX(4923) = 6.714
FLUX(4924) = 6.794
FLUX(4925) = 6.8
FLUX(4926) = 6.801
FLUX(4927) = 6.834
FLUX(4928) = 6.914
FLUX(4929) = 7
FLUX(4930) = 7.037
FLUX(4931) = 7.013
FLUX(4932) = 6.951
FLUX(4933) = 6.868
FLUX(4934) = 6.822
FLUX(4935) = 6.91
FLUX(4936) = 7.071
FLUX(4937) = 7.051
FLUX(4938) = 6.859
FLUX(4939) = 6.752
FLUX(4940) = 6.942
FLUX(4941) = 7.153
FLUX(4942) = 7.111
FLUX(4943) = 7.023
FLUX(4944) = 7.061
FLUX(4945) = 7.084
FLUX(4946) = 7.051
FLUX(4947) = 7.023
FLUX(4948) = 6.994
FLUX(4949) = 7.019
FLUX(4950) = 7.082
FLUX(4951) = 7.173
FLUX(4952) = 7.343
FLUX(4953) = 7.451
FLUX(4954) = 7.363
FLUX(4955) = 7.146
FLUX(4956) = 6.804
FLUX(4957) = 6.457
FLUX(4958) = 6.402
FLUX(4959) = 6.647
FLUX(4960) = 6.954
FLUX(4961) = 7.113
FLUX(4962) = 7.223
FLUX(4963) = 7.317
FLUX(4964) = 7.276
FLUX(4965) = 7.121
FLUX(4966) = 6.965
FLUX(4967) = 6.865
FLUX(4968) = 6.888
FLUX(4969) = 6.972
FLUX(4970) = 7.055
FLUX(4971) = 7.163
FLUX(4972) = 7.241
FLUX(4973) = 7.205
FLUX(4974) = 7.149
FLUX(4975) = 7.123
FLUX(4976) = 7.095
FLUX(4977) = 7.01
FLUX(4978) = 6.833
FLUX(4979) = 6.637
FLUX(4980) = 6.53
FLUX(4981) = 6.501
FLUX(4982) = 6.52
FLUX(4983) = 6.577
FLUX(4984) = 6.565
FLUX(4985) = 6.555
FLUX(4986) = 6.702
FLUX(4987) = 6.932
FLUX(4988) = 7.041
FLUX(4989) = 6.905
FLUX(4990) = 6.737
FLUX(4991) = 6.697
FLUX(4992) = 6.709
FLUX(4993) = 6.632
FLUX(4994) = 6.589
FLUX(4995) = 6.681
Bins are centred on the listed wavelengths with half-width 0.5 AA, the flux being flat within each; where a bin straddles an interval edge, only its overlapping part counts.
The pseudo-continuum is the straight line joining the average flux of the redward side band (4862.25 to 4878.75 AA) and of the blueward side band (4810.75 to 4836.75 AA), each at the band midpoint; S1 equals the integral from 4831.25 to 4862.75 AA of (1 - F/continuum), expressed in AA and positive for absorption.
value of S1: 0.4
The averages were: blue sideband 7.23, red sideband 6.53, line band 6.79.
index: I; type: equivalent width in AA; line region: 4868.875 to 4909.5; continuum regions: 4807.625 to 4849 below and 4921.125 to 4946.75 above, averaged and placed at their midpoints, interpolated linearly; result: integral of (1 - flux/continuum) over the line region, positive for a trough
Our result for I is 0.3 AA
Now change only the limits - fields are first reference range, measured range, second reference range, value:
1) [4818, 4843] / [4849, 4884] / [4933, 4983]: 2.9 AA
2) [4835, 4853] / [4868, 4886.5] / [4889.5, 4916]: 0.7 AA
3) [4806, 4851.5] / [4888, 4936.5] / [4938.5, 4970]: 1.0 AA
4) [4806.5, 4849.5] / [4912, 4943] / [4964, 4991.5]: 0.7 AA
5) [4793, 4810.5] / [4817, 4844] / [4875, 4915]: -0.2 AA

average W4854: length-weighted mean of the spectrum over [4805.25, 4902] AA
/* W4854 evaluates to 6.92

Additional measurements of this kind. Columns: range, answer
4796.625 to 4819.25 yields 7.21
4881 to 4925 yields 6.95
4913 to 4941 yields 6.81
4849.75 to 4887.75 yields 6.55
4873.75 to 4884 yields 7.02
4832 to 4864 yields 6.73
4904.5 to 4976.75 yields 6.97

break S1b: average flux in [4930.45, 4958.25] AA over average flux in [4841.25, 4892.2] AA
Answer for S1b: 1.1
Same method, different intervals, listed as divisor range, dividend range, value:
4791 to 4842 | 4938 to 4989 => 0.97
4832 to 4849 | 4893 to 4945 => 0.97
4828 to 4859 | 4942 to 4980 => 1.00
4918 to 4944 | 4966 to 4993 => 1.00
